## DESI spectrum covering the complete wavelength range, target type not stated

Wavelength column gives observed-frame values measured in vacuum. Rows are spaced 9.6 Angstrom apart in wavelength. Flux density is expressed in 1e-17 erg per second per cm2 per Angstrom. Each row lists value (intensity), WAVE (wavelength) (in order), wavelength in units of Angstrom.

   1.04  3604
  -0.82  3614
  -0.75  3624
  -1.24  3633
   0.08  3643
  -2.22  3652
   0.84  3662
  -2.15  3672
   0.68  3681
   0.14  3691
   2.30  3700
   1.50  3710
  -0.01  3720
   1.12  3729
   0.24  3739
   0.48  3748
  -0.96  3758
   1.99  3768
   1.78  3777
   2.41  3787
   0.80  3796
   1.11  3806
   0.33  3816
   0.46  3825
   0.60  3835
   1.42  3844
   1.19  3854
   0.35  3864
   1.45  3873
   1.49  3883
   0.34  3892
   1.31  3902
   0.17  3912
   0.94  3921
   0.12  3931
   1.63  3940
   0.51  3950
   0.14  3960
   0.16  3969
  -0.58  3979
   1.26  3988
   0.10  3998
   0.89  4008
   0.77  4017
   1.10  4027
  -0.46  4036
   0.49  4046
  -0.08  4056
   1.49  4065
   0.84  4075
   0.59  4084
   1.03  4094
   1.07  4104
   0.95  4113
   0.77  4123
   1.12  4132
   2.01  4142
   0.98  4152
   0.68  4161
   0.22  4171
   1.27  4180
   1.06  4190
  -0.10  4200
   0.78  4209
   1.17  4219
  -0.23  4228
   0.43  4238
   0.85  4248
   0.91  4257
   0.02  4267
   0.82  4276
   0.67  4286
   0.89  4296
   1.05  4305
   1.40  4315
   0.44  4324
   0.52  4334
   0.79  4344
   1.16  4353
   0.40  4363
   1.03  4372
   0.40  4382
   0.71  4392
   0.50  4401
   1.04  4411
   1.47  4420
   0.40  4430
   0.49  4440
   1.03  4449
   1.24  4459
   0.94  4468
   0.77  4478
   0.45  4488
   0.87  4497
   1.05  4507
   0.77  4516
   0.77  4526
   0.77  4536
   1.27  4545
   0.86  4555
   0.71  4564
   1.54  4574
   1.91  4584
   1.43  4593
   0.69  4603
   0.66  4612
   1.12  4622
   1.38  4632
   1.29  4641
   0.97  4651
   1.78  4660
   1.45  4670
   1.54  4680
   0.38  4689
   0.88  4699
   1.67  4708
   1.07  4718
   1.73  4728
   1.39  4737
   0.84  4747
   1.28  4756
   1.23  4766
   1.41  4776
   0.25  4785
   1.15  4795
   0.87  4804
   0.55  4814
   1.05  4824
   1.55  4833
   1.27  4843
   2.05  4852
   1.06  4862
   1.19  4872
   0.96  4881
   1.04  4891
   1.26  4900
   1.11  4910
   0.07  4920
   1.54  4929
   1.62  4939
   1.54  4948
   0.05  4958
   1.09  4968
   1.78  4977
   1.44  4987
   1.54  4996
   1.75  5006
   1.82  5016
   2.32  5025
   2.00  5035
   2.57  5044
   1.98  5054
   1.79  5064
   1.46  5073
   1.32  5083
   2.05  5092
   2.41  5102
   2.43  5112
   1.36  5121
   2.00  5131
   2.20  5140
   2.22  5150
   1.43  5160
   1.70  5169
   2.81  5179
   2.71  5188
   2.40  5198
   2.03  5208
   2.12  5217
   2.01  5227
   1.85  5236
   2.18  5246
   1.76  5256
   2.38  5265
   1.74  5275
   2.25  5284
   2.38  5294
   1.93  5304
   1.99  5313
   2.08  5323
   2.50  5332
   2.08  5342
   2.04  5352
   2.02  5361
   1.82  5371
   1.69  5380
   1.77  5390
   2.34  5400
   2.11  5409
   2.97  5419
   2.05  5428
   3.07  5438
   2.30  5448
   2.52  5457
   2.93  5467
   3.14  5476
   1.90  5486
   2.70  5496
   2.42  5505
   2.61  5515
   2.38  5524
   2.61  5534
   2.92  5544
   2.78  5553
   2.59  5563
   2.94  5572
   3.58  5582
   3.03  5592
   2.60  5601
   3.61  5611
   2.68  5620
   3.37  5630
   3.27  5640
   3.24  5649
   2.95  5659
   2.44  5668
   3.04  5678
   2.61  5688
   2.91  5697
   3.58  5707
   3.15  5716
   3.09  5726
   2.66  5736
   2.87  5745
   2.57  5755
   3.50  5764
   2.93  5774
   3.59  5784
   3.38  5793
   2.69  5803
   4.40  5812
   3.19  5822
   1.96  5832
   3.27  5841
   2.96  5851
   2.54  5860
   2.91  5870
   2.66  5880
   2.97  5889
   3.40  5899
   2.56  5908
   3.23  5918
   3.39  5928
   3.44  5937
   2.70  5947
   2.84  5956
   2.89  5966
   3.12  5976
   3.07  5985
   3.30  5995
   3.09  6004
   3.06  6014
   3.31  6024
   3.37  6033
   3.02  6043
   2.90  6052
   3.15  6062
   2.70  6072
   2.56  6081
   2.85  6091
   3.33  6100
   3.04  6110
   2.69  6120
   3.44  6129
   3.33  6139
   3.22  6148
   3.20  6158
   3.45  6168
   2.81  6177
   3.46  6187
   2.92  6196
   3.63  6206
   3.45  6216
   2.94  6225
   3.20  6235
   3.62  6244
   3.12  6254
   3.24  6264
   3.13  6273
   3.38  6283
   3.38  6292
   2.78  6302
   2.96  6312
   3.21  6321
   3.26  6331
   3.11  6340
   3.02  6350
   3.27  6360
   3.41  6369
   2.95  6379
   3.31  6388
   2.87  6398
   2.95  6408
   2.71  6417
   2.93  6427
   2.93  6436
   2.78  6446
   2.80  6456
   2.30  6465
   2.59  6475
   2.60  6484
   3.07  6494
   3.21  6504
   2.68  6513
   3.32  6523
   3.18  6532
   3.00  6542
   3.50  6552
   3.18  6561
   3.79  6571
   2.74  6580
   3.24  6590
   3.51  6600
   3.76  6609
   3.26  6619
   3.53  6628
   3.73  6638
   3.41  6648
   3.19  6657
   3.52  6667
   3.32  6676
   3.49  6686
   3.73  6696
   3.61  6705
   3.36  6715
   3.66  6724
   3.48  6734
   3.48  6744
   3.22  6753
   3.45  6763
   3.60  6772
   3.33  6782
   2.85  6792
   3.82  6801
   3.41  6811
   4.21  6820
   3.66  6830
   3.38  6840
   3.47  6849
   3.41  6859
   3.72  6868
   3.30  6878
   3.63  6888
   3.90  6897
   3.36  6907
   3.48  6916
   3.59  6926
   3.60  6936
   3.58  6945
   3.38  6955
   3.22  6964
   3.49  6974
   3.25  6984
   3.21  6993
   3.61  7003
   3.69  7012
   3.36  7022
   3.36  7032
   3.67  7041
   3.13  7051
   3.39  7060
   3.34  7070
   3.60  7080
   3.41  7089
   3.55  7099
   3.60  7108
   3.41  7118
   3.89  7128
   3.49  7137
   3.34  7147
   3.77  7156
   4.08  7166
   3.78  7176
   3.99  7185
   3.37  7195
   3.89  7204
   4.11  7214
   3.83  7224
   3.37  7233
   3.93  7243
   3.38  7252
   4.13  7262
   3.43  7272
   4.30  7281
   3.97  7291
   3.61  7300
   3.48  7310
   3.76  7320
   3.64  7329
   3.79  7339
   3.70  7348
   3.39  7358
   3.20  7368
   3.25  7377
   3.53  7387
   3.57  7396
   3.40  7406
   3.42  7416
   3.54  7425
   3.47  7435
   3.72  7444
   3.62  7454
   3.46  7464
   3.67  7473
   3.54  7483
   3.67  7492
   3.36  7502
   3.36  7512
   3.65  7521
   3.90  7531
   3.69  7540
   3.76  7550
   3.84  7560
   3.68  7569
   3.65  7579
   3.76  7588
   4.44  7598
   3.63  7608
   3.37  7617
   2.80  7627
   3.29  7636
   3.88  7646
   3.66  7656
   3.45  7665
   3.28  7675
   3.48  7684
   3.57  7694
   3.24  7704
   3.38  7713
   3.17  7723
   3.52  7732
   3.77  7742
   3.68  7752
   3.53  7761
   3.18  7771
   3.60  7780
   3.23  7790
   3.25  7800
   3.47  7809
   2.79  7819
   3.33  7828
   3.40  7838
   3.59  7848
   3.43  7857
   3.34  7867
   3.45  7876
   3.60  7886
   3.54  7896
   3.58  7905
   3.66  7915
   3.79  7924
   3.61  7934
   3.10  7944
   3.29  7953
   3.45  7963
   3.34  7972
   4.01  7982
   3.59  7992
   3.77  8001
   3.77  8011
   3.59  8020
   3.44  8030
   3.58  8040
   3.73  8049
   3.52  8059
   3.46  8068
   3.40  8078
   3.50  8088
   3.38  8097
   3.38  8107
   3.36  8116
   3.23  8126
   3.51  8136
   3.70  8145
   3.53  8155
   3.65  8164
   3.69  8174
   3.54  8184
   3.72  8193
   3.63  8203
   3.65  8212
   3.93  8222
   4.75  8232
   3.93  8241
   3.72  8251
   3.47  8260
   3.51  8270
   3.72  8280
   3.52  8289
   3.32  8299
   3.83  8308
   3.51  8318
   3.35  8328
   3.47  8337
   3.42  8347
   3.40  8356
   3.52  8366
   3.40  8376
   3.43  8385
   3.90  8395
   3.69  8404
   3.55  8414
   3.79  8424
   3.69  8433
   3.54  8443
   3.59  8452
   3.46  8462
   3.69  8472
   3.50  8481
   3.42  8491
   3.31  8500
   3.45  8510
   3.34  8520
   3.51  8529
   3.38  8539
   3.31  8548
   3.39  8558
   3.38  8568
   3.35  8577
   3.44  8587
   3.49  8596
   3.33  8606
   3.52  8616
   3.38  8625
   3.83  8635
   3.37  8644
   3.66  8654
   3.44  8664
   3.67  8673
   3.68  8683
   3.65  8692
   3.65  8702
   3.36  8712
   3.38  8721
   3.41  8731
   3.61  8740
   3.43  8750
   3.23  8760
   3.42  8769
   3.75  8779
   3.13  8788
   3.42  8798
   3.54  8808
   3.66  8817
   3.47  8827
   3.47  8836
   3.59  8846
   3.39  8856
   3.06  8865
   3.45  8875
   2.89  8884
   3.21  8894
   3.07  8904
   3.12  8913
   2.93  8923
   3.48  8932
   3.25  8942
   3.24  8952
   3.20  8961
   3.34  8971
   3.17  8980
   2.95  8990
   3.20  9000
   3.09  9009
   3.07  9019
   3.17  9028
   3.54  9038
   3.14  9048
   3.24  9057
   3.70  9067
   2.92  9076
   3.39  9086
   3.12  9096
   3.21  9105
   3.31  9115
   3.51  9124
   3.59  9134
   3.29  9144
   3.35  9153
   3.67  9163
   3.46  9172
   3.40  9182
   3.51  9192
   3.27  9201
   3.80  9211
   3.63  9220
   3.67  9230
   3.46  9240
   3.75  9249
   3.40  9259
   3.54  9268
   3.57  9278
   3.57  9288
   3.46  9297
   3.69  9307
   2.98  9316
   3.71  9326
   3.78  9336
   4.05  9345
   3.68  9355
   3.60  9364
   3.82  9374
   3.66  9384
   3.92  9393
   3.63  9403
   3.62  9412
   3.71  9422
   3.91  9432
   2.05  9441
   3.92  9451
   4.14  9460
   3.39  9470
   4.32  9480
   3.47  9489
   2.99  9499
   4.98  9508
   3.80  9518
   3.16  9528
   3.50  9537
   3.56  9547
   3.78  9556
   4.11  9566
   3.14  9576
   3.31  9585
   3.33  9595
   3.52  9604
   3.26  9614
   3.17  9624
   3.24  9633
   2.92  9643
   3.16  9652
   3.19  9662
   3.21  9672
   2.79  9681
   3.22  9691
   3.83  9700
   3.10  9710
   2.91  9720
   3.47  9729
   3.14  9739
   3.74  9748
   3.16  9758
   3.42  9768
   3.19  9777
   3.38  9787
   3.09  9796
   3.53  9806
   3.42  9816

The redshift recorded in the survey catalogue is 0.25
